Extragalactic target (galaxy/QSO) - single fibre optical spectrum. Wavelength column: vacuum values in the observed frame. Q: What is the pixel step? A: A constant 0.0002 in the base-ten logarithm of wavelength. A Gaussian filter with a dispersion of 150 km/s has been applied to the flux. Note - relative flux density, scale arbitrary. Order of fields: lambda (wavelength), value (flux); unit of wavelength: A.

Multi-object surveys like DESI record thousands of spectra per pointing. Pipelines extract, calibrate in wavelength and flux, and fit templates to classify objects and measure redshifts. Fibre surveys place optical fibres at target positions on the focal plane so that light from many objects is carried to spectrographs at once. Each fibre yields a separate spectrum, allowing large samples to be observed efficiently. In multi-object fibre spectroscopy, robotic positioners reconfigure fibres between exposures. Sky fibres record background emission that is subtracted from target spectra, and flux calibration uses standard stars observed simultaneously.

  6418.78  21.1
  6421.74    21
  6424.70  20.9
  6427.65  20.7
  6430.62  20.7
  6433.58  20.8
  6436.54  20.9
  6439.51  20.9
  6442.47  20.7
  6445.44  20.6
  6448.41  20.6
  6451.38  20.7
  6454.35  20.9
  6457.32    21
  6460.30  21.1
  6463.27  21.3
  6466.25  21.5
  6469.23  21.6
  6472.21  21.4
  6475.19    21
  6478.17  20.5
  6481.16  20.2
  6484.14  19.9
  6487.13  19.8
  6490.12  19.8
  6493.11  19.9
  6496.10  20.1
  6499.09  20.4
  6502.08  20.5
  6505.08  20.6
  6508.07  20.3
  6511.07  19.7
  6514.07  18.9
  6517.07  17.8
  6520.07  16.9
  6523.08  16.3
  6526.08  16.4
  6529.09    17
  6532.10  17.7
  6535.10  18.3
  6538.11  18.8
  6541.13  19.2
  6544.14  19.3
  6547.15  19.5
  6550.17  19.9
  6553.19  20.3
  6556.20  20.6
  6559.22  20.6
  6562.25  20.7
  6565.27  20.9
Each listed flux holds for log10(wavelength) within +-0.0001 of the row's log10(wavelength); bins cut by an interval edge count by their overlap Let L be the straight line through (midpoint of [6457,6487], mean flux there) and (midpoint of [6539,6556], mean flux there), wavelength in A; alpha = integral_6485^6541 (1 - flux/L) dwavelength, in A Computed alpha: 3.8 A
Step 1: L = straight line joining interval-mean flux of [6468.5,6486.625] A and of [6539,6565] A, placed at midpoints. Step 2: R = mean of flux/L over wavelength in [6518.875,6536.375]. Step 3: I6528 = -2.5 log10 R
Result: 0.18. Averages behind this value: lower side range 20.7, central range 17.1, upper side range 20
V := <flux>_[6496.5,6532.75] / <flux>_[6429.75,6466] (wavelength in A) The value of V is 0.89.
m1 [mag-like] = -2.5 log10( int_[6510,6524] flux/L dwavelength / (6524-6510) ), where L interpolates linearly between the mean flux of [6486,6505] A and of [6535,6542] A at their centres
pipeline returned 0.090 mag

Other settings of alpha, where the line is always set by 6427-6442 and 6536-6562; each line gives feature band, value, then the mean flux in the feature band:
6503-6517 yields 0.3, 19.7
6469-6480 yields -0.3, 21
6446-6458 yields -0.1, 20.8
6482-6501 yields 0.3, 20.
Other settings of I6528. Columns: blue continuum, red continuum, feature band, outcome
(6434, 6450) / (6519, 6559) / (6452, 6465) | -0.036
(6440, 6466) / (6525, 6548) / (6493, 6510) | -0.052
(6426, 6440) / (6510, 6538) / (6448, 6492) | -0.066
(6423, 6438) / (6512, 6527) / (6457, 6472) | -0.097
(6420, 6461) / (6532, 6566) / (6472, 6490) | 0.003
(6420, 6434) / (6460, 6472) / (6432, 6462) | 0.015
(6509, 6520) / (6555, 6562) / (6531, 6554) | 0.043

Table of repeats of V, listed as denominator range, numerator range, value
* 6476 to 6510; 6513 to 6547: 0.89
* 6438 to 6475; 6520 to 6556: 0.88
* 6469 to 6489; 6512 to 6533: 0.84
